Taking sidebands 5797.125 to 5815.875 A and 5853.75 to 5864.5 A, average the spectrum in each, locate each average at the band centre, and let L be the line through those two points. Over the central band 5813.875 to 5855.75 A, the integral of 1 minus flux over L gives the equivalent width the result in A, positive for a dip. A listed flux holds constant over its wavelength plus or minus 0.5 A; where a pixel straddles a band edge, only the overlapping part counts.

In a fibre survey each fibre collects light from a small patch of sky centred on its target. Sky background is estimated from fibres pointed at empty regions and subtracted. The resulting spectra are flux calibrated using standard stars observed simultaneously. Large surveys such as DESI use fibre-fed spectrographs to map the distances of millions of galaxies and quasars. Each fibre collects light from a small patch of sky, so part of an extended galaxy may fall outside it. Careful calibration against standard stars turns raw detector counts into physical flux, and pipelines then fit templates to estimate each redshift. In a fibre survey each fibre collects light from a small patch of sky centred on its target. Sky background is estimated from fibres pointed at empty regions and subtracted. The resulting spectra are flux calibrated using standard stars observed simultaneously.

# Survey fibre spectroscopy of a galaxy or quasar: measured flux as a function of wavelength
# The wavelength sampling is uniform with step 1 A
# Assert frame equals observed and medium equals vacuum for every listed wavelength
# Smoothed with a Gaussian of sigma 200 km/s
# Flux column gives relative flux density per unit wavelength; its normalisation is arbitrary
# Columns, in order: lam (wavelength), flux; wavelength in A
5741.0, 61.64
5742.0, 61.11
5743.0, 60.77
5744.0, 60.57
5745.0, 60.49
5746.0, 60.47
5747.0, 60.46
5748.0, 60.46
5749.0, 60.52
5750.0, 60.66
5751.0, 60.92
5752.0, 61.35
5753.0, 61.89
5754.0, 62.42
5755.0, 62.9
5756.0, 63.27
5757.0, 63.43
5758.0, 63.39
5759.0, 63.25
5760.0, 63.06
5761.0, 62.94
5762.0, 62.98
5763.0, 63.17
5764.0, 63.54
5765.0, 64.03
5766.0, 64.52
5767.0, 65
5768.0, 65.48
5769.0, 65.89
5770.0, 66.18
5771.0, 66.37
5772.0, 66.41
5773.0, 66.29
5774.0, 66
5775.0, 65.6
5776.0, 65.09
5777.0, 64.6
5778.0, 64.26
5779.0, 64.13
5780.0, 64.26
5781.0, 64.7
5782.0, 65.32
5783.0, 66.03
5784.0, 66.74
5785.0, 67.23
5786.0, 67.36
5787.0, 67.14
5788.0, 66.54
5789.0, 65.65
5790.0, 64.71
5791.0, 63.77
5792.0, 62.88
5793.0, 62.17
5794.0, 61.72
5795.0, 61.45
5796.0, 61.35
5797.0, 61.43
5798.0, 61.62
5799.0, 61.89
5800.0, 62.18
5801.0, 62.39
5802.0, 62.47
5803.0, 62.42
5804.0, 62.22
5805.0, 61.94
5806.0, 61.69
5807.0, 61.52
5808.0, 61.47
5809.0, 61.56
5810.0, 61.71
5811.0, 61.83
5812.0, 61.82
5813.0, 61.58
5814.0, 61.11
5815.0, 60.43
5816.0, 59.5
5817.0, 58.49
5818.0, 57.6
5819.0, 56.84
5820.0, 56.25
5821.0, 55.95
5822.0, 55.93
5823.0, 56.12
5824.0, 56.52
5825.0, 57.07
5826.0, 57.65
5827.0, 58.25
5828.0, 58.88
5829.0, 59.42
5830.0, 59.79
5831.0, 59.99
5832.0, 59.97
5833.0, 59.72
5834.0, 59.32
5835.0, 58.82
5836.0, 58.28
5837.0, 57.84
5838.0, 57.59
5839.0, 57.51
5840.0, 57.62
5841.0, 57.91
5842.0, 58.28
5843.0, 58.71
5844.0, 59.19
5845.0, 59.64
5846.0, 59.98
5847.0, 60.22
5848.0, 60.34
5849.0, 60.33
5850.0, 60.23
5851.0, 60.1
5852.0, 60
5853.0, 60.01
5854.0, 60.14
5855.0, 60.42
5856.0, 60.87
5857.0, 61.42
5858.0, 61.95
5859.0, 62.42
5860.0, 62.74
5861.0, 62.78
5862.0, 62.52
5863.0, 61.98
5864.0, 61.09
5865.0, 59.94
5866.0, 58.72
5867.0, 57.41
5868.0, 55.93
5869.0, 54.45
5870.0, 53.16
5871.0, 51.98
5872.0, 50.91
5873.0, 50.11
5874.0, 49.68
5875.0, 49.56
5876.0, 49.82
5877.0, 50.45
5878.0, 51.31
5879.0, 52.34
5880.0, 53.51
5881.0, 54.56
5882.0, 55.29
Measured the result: 2.0 A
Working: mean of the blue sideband 61.7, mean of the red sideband 61.7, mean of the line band 58.8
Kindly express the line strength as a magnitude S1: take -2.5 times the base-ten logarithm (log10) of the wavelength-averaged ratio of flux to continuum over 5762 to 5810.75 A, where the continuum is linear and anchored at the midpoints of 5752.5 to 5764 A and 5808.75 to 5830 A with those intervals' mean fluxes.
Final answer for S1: -0.05 mag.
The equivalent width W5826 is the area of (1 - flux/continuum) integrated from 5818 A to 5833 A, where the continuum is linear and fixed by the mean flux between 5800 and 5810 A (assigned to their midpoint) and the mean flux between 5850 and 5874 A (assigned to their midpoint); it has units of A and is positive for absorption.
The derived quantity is 0.7 A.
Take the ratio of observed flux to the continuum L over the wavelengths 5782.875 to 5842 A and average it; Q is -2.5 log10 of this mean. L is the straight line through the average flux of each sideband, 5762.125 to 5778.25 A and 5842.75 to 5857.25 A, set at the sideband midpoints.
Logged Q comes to 0.031 mag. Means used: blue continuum 65.1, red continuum 60.1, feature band 60.7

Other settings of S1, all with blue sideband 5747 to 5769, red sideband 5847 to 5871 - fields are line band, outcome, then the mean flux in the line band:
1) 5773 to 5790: -0.06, 65.7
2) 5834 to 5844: 0.04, 58.2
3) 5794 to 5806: -0.01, 61.9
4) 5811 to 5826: 0.05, 58.3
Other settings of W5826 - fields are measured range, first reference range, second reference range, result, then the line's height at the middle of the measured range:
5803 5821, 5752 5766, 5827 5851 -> 0.0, 60.5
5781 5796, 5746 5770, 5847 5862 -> -0.6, 62.3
